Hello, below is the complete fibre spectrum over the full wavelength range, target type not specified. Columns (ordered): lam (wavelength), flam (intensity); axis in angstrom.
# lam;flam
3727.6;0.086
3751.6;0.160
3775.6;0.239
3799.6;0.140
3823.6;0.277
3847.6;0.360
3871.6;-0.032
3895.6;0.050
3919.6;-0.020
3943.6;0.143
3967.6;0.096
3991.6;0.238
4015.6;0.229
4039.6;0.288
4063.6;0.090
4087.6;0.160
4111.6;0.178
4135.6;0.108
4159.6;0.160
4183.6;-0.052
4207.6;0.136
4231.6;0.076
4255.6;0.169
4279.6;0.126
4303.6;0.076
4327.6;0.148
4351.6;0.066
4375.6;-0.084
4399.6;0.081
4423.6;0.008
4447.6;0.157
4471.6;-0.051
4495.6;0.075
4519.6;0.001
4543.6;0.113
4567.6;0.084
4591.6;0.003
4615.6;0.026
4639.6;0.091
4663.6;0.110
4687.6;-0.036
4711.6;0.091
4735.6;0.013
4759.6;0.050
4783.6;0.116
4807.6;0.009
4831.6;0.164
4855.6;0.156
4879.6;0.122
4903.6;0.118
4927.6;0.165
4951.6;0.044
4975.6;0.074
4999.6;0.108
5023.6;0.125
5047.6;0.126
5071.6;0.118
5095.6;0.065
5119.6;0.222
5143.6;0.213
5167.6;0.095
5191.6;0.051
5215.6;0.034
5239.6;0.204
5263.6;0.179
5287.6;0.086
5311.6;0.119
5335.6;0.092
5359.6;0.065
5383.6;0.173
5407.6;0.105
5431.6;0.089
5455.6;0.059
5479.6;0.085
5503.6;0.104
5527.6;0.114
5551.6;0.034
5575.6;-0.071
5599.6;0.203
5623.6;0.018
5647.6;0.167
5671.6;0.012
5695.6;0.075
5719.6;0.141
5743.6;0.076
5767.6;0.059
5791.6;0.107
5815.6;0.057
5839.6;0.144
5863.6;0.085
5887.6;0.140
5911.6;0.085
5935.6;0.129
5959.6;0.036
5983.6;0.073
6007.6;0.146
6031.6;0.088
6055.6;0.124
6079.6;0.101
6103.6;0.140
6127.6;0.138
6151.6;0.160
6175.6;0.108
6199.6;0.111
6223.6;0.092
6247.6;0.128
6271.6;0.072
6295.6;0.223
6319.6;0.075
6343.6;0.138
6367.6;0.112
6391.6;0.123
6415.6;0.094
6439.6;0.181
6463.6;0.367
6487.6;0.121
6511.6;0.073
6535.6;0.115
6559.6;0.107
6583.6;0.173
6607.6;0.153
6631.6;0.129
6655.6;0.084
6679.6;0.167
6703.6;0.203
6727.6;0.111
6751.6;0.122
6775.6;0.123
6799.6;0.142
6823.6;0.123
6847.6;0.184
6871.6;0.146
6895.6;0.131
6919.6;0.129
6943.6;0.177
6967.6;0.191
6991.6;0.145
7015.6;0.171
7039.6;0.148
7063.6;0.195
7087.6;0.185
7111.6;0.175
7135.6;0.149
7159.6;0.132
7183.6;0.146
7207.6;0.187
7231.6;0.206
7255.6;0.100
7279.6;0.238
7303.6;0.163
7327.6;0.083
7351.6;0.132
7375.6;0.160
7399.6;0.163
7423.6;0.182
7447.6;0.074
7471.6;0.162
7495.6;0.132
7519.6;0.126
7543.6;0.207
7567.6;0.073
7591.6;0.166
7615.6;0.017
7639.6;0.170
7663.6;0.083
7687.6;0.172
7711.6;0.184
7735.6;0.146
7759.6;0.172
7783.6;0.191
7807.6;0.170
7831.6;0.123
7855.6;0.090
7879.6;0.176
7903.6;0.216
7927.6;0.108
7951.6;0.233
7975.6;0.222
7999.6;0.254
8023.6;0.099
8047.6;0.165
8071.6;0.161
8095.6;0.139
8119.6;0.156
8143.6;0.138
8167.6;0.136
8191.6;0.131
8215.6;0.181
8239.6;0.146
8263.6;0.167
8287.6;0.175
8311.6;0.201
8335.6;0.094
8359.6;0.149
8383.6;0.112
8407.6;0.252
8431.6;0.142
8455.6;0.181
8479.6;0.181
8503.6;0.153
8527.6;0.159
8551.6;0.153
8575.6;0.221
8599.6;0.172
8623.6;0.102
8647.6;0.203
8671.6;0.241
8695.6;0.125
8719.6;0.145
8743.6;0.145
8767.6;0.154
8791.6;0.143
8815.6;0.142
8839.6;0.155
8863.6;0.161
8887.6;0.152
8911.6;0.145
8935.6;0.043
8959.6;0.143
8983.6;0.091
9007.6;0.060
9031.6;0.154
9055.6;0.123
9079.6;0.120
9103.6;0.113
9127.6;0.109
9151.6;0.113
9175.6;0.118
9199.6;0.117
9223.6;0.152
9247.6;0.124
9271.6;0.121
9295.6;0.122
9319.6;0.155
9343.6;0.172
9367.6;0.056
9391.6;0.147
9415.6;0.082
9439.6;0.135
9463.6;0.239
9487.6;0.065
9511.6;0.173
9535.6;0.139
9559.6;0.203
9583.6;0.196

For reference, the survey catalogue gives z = 0.73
